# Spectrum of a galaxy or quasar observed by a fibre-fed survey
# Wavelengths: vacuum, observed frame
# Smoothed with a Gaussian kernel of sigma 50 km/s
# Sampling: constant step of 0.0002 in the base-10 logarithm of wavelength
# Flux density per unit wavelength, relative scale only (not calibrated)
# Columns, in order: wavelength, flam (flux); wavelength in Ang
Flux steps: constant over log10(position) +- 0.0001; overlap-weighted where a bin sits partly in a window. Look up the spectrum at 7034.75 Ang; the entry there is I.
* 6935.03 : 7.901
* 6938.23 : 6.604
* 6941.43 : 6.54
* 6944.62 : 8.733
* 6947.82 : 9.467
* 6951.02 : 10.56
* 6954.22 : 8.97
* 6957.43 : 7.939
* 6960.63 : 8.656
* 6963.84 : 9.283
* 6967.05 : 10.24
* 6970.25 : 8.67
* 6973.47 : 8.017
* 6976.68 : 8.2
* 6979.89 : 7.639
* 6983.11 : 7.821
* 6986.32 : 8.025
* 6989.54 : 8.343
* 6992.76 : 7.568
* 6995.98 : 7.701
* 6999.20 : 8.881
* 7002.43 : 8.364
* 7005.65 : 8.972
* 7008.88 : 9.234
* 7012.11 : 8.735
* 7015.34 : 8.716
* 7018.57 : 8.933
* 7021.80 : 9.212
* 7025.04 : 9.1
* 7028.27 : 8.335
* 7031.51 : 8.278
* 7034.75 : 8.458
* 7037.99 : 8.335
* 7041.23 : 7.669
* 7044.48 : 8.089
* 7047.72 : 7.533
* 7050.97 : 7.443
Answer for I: 8.458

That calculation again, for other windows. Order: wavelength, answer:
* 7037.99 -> 8.335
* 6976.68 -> 8.2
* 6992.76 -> 7.568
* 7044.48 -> 8.089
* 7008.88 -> 9.234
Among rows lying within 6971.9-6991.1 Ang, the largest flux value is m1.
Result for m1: 8.343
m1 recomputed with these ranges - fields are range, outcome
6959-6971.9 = 10.24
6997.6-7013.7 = 9.234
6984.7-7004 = 8.881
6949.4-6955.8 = 10.56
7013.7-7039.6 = 9.212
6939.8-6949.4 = 9.467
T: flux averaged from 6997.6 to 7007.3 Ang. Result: 8.74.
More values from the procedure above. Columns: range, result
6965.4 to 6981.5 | 8.56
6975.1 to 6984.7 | 7.88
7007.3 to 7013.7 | 8.98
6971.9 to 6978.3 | 8.12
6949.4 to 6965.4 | 9.08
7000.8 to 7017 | 8.8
